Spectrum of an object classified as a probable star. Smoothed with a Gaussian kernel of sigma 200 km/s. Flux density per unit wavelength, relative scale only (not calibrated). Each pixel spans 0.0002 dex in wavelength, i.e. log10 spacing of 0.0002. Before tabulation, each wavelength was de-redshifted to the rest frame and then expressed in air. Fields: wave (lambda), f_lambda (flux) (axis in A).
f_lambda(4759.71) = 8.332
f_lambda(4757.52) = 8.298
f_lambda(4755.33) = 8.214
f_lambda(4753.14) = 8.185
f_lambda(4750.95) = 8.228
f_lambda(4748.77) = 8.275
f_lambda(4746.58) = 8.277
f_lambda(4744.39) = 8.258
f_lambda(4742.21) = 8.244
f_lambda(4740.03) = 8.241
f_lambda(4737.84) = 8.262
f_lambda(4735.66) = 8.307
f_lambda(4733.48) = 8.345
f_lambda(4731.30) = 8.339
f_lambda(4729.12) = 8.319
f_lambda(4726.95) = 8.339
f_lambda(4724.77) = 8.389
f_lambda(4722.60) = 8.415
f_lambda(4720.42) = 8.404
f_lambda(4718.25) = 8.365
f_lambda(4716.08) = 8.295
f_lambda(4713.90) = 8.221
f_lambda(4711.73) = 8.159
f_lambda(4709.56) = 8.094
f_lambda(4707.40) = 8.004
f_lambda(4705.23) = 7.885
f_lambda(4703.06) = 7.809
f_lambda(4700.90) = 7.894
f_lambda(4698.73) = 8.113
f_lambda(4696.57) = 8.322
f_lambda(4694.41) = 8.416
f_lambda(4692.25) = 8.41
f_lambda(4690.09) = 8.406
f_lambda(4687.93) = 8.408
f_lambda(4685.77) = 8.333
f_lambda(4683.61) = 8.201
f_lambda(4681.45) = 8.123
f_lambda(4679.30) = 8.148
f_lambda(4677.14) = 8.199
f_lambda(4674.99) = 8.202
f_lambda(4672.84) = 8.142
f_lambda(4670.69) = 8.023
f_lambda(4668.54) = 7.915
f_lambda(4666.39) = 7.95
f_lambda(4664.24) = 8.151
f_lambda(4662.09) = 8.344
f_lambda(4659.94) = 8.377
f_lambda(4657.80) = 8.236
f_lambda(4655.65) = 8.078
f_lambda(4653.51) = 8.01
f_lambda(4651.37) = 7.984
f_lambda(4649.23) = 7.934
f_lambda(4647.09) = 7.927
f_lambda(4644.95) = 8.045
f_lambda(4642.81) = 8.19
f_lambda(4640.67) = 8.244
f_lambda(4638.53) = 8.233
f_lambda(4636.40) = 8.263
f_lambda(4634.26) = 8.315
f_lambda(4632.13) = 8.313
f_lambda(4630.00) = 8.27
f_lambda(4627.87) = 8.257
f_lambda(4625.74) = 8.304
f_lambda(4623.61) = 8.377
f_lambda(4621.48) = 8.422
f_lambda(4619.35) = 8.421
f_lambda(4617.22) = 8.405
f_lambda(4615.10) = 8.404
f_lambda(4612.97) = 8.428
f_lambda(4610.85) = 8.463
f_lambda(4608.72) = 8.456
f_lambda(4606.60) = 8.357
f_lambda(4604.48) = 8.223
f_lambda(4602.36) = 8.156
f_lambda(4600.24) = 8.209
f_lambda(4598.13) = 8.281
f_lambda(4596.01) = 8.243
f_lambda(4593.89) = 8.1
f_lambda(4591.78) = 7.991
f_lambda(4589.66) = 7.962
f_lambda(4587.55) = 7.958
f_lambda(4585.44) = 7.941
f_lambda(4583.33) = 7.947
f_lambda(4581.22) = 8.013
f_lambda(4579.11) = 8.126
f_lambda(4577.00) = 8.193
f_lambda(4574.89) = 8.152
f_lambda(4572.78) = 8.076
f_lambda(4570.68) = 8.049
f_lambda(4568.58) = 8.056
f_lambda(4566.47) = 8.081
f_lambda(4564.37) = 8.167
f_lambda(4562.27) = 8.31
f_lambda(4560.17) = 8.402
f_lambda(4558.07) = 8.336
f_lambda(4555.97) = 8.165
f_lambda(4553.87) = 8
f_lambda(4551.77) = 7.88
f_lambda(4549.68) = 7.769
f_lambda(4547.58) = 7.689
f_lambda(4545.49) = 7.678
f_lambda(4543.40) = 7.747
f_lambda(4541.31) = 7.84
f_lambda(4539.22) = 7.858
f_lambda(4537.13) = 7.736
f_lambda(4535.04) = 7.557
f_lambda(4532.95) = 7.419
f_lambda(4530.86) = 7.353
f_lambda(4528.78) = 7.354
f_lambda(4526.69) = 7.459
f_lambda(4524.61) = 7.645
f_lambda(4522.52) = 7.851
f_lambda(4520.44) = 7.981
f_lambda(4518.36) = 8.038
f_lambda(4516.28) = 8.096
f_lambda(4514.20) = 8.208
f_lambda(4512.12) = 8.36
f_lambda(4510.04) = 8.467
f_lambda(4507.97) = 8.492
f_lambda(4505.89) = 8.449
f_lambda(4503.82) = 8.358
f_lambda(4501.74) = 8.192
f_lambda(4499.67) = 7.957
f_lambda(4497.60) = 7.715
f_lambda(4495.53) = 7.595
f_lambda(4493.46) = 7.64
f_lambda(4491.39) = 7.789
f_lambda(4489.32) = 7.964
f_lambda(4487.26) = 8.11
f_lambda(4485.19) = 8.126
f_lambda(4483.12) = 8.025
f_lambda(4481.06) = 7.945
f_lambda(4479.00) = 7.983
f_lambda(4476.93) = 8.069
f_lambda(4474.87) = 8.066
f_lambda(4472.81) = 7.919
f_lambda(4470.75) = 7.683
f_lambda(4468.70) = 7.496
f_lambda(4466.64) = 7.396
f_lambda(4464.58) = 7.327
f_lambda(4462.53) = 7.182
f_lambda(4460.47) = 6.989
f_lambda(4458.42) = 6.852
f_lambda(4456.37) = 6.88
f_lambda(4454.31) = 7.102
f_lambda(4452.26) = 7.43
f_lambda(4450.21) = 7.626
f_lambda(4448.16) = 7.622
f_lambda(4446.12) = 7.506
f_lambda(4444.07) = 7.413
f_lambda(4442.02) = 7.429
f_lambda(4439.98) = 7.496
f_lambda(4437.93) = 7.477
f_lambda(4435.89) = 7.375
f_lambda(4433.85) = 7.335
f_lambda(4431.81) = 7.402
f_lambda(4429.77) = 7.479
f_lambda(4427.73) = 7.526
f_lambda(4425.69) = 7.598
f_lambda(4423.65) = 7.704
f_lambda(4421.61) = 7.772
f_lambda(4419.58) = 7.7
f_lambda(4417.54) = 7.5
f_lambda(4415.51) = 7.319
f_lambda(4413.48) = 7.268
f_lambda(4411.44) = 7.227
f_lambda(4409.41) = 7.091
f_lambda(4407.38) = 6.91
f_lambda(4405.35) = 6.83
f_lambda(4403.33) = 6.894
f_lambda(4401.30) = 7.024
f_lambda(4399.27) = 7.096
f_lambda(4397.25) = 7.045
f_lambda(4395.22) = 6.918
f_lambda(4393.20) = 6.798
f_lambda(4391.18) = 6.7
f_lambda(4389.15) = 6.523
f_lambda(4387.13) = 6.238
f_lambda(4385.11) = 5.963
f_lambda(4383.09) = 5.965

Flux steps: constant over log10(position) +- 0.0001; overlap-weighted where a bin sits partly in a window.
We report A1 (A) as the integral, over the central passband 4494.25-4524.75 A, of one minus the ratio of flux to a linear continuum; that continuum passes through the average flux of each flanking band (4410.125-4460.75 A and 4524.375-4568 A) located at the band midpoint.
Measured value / -1.6 A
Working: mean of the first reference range 7.4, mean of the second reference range 7.84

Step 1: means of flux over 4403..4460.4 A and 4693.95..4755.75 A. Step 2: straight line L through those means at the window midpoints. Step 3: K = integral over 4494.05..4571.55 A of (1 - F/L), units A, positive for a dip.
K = -3.0 A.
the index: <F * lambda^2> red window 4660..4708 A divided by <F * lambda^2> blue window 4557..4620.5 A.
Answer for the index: 1.04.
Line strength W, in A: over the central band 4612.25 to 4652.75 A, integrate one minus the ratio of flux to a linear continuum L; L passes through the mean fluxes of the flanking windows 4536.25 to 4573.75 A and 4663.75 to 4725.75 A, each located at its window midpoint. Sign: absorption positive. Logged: -0.7 A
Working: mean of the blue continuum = 7.99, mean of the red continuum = 8.19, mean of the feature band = 8.25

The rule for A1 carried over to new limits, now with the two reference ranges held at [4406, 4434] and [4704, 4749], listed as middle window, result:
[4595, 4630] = -1.7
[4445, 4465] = 0.7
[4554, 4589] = -1.3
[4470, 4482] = -0.6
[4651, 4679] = -0.1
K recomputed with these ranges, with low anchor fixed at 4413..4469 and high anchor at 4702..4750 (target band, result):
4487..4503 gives -0.6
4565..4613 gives -1.9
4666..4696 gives -0.4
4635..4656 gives -0.2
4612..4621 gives -0.6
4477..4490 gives -0.9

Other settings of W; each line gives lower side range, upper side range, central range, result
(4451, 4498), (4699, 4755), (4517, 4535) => 0.2 A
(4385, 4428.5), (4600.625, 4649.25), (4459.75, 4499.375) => -1.4 A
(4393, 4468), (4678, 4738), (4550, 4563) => -0.7 A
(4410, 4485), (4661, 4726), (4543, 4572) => -0.8 A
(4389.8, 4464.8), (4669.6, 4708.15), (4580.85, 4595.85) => -0.3 A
